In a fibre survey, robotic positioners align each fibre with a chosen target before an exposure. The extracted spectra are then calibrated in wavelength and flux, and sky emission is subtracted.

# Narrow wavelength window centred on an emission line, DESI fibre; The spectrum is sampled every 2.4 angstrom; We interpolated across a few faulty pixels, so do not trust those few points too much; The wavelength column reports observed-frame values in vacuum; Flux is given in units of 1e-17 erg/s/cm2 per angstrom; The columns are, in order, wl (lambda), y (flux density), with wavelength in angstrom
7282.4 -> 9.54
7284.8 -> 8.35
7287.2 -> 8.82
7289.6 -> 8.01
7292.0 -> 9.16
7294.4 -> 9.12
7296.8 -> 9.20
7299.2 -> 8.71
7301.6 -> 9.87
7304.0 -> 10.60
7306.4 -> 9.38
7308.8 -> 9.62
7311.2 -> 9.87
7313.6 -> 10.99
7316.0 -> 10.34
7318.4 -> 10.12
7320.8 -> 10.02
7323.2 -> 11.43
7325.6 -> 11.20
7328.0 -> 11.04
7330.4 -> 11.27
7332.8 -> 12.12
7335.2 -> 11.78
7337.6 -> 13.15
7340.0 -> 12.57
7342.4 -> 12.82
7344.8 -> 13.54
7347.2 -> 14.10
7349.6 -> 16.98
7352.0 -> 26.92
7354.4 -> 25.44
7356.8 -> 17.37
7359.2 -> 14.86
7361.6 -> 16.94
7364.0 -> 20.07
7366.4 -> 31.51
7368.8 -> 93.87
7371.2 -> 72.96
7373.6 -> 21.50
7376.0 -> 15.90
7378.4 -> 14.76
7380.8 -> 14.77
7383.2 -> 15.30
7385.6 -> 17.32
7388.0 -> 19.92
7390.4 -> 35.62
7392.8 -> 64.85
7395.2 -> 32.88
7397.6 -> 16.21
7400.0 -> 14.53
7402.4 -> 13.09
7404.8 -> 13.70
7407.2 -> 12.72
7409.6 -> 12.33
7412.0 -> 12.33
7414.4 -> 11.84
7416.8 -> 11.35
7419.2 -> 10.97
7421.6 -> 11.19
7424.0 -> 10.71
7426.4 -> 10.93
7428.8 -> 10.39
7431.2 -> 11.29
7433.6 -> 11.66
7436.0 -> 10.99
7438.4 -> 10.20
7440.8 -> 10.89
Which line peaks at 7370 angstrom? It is H-alpha 6563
